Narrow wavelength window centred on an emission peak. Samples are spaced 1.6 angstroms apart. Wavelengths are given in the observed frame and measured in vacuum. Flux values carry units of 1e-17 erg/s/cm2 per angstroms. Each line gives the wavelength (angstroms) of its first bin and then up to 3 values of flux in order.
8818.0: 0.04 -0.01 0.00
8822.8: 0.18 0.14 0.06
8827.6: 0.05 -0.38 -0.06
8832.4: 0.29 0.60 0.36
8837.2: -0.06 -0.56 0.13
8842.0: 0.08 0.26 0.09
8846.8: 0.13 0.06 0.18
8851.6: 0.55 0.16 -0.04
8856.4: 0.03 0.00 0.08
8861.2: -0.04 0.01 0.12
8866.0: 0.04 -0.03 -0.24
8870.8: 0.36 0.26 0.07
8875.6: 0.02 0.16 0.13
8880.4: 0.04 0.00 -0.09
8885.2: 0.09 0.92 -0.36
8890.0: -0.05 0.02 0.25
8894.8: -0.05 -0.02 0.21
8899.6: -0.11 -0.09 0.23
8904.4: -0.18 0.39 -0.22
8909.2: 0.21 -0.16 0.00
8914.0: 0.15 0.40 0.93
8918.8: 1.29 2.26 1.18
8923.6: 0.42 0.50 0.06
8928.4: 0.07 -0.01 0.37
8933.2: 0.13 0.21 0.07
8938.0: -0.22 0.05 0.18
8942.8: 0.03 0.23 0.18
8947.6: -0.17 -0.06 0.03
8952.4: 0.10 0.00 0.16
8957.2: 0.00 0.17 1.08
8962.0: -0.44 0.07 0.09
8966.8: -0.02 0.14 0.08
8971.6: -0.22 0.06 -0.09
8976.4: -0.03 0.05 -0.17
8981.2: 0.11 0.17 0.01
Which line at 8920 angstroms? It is H-beta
